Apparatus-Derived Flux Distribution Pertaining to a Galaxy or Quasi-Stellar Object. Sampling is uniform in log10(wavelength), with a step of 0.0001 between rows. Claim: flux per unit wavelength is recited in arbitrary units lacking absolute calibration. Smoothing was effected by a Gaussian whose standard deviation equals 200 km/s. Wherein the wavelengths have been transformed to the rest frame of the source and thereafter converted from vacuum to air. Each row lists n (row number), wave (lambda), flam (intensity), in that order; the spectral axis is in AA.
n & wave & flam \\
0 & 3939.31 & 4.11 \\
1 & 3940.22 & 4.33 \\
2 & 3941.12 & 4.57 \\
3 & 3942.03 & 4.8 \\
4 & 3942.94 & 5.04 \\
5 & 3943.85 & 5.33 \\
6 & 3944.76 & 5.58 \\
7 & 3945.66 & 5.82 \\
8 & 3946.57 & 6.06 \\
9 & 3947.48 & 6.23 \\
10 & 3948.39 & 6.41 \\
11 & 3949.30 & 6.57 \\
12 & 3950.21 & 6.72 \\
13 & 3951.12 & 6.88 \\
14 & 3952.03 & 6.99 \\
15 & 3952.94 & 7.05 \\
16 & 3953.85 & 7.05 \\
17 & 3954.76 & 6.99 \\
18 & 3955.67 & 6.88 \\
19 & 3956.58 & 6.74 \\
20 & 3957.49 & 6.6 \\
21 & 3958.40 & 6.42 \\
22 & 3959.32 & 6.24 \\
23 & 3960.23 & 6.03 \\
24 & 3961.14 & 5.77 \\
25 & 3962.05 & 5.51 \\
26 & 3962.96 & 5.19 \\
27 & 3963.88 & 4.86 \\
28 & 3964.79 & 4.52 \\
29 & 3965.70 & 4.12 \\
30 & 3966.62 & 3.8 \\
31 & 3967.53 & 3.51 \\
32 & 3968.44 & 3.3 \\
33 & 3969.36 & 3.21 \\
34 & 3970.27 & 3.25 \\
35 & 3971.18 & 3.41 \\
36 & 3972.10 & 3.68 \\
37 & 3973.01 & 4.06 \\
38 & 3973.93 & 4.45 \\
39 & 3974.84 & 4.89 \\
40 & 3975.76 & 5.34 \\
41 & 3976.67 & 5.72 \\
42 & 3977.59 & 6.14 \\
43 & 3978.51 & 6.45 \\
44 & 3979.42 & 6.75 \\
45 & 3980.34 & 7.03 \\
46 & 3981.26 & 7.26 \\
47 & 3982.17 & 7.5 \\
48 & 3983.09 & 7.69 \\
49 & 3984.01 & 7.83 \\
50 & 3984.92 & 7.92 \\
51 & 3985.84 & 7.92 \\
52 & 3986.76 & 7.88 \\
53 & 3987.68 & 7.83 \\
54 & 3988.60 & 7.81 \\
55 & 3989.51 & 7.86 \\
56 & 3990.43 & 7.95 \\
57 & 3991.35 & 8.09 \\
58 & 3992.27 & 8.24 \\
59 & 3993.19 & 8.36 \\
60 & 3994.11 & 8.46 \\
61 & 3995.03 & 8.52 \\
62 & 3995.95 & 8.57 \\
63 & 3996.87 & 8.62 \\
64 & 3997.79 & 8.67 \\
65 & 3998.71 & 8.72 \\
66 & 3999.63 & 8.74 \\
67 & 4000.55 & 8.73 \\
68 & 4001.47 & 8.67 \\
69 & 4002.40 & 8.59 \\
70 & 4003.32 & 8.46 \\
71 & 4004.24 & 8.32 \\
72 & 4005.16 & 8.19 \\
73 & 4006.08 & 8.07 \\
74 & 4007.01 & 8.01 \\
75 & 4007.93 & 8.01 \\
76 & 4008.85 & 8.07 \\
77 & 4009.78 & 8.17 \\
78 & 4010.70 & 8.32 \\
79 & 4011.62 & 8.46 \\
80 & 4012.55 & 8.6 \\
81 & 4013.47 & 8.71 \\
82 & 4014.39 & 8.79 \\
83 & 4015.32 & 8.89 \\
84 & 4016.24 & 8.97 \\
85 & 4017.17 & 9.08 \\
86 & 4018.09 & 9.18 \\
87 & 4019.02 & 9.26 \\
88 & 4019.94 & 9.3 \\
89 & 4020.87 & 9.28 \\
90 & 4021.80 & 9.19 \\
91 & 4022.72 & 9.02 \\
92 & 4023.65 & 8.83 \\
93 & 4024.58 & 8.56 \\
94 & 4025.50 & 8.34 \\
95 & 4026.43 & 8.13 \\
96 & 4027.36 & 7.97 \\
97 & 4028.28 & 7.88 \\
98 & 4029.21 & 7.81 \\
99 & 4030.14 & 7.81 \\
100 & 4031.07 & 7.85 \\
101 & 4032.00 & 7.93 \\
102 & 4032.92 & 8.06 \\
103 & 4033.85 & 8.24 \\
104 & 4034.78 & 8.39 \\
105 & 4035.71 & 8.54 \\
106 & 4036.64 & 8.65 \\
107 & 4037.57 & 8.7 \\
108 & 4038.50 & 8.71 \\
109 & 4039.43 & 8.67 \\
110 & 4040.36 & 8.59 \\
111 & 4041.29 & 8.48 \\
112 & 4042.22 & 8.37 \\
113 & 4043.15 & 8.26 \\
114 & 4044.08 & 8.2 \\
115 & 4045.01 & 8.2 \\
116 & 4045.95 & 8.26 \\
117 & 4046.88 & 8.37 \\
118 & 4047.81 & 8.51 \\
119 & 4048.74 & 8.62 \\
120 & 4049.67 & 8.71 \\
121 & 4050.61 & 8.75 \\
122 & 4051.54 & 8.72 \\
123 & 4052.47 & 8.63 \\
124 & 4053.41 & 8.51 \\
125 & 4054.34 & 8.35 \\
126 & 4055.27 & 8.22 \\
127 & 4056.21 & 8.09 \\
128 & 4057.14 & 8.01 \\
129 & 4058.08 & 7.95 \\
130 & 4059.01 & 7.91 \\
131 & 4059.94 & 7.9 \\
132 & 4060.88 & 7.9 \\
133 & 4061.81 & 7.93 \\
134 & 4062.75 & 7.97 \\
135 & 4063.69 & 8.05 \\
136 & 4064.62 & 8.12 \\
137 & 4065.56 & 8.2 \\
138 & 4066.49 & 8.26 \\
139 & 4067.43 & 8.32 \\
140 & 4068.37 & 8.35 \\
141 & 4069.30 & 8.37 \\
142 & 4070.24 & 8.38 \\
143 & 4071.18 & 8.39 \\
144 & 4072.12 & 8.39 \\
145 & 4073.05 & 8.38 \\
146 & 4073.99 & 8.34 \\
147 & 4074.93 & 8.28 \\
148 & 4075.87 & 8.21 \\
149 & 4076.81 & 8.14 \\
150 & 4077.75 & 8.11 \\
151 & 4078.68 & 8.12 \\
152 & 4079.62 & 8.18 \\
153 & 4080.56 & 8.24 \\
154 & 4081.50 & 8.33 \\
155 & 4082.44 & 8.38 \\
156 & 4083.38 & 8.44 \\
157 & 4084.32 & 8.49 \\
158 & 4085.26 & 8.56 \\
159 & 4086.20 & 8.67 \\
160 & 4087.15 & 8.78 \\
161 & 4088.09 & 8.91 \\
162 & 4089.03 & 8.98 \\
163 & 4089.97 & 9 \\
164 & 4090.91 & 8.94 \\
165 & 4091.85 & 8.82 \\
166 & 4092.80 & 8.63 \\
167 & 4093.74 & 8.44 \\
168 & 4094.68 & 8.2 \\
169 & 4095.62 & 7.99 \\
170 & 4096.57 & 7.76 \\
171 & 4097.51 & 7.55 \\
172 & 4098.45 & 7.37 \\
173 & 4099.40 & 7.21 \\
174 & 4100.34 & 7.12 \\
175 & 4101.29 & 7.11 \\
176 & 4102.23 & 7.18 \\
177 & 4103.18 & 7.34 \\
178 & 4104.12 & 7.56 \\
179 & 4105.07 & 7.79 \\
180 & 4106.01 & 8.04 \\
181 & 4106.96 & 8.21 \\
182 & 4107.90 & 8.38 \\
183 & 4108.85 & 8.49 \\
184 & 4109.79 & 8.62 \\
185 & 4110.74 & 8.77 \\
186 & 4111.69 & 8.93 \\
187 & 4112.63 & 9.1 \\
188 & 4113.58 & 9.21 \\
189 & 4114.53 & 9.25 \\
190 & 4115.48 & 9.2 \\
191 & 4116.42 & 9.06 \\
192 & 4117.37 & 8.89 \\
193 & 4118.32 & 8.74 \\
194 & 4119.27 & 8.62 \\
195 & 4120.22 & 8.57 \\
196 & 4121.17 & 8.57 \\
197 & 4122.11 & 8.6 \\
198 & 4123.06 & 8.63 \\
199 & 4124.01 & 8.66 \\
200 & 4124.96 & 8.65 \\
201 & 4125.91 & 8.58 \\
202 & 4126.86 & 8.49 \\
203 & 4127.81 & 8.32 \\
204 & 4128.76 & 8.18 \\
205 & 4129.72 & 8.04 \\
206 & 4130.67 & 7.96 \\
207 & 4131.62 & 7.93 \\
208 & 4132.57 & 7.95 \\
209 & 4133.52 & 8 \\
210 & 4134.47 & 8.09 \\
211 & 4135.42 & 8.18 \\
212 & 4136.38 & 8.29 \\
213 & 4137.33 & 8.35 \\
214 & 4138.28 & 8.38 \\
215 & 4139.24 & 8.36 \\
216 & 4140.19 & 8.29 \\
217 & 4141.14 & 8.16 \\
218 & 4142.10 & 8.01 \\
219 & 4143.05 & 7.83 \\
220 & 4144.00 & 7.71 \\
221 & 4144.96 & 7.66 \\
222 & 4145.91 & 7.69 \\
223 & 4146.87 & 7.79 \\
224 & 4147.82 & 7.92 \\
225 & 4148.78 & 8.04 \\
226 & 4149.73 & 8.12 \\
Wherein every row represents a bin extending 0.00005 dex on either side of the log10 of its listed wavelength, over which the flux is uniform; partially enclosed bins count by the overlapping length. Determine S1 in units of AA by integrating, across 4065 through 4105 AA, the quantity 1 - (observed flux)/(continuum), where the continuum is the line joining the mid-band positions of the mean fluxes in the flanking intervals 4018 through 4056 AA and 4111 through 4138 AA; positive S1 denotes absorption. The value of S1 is 1.5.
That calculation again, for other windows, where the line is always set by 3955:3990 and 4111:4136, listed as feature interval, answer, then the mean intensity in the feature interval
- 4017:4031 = -3.84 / 8.61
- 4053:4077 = -2.21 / 8.19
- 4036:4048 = -2.33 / 8.46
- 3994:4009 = -4.93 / 8.44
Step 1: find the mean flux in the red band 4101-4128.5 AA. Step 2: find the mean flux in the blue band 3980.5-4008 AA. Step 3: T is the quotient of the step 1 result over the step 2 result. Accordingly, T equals 1.04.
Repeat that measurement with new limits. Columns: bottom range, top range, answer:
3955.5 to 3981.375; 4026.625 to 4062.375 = 1.60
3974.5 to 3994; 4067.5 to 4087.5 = 1.14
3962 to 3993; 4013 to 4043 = 1.44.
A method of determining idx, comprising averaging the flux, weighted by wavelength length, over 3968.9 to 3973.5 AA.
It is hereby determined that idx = 3.53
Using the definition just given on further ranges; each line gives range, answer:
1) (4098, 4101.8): 7.19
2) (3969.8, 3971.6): 3.34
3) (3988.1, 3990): 7.86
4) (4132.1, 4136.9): 8.11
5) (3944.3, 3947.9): 5.93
